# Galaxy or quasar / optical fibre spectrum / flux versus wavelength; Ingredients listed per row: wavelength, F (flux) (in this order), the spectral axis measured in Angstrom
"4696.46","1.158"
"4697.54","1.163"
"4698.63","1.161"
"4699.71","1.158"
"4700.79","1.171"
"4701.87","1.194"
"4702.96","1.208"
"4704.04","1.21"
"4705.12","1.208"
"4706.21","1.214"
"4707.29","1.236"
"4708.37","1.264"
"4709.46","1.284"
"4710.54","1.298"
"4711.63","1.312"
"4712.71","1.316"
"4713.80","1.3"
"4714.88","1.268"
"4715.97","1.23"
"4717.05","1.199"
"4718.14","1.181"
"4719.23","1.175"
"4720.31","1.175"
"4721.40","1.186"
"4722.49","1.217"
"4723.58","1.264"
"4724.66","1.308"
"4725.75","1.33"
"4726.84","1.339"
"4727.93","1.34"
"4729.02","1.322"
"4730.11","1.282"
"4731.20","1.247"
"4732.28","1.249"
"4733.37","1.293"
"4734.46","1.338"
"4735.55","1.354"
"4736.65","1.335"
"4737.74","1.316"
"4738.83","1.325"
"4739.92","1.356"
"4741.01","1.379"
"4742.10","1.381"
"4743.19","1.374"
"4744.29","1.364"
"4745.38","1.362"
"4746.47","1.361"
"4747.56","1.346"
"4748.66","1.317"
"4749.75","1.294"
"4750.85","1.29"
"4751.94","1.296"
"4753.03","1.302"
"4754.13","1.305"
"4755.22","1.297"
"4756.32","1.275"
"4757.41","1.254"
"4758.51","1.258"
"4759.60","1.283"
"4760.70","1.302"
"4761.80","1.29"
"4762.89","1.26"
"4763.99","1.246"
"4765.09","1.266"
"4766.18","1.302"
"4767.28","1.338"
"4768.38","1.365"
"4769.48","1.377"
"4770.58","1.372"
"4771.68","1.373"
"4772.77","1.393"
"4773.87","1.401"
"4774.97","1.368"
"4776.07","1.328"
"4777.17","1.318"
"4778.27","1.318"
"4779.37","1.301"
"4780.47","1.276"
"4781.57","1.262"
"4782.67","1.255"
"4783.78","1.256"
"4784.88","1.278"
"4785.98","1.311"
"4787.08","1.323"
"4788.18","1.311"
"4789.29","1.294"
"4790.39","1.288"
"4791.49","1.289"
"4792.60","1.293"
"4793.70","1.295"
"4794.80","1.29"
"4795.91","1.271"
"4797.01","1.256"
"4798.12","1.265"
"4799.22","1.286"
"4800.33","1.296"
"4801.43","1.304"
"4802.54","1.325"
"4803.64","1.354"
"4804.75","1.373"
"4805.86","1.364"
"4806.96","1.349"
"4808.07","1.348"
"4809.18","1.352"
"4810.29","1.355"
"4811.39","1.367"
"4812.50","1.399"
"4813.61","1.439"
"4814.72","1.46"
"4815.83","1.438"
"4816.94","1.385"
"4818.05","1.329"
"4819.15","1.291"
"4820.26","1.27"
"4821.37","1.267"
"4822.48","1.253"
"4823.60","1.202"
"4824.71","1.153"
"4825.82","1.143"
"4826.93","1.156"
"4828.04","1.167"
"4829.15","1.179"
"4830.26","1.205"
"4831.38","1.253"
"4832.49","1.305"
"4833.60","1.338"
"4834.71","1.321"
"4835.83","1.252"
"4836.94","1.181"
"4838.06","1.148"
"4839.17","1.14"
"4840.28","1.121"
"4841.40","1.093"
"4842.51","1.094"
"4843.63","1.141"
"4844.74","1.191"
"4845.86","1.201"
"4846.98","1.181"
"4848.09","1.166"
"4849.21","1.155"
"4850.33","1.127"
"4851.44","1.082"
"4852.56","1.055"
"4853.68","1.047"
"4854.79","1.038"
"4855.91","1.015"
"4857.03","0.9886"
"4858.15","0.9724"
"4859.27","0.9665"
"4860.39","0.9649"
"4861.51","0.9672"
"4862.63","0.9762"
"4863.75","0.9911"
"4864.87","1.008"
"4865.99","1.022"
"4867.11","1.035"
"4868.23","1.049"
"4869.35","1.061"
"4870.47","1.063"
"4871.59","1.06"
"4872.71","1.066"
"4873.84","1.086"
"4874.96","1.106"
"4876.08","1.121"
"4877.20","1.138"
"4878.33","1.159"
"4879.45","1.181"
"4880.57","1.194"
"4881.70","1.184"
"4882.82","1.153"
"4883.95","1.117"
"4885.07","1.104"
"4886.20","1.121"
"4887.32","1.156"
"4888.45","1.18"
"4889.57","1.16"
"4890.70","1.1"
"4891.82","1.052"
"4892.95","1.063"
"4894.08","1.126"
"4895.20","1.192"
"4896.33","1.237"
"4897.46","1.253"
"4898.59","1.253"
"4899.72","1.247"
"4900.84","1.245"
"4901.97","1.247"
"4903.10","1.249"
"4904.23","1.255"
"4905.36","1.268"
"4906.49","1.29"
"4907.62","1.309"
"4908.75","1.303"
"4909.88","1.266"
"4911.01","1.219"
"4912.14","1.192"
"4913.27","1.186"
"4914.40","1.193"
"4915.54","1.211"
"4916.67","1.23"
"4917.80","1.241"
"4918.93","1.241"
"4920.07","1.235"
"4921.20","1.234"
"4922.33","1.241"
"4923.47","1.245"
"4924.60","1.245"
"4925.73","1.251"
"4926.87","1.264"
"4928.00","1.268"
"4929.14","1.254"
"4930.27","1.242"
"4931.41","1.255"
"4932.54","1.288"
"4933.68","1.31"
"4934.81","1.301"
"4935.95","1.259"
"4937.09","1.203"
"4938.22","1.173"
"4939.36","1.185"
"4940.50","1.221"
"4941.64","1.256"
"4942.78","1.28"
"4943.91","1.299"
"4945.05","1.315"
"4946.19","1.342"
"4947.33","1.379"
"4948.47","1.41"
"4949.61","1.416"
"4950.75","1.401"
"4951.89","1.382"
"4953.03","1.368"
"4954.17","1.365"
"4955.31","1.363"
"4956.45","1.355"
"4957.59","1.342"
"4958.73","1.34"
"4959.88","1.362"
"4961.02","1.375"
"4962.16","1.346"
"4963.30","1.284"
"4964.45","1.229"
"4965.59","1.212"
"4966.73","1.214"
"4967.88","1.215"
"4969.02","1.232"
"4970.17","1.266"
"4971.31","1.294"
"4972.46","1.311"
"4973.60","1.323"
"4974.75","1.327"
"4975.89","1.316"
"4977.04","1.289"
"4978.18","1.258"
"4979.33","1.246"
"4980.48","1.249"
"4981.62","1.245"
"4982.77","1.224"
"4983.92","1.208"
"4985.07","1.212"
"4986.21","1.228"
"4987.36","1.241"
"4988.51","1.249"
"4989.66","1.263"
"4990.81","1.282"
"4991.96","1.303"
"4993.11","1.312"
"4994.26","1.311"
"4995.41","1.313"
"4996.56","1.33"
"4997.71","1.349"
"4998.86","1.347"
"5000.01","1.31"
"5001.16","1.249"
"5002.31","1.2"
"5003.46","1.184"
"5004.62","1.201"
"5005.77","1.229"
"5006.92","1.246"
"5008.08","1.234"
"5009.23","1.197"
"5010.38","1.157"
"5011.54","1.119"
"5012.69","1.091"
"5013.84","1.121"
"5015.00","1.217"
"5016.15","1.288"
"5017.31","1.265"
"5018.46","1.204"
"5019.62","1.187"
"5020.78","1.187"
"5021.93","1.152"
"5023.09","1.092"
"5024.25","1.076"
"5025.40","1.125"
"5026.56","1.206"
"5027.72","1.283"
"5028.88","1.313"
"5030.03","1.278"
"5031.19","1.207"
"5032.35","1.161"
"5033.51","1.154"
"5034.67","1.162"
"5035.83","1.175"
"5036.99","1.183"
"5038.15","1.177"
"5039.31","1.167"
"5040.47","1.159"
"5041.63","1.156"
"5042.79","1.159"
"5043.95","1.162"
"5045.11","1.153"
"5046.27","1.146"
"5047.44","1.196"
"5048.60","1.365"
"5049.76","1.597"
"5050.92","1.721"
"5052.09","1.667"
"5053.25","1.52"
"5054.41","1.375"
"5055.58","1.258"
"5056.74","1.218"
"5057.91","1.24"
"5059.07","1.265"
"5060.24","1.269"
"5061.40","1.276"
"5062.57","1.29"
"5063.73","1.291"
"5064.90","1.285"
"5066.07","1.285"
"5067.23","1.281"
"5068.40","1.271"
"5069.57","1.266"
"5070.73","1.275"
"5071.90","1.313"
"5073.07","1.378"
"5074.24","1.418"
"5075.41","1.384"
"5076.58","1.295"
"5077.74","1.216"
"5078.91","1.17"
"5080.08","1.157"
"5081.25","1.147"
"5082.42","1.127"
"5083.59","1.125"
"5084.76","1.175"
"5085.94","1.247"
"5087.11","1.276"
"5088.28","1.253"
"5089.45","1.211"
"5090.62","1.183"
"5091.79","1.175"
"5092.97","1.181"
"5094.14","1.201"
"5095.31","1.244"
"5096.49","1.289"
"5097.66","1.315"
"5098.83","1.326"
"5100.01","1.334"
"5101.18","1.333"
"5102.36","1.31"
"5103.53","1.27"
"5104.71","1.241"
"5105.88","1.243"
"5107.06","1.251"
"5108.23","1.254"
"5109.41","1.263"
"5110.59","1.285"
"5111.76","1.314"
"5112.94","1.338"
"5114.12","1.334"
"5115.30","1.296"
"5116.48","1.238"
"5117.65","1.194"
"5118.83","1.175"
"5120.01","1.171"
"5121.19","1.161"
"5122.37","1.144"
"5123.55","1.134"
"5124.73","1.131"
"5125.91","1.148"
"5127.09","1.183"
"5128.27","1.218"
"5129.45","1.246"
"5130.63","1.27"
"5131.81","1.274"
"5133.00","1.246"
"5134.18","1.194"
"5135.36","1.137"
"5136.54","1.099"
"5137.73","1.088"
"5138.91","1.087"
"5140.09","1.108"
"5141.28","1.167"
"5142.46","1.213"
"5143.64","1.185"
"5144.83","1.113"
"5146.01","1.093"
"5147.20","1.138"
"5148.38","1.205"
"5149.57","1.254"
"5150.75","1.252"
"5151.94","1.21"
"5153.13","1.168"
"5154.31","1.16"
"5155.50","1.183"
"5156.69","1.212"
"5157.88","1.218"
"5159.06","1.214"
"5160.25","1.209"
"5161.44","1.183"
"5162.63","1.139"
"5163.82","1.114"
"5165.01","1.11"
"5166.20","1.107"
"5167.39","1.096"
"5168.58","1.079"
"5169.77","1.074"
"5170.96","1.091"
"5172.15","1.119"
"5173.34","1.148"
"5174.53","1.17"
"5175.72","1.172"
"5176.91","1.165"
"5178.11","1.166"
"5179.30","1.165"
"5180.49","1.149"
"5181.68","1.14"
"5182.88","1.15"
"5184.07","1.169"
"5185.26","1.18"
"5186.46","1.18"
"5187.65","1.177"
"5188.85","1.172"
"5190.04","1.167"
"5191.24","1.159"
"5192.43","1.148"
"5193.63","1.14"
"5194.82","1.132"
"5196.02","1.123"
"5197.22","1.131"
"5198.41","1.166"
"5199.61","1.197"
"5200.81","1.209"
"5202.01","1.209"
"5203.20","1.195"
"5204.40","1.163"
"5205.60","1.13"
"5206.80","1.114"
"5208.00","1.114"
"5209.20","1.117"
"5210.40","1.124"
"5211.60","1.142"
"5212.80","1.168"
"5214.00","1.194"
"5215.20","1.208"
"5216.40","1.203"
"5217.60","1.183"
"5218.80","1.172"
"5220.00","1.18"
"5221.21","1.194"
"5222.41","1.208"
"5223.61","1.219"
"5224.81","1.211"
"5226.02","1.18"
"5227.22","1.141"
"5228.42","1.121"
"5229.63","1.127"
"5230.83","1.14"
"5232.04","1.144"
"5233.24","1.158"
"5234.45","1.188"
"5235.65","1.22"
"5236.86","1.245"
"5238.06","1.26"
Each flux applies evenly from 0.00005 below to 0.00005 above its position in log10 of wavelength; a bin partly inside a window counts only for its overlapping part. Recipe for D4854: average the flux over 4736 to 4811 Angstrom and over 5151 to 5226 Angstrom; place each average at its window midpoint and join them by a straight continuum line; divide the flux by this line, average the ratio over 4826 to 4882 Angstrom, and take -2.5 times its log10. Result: 0.16 mag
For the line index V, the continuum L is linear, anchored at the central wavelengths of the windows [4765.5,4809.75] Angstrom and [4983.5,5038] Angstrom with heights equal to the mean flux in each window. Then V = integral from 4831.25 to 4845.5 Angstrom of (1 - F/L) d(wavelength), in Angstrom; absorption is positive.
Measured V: 1.1 Angstrom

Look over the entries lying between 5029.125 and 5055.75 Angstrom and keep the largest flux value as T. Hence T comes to 1.721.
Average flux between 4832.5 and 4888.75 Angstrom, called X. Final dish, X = 1.11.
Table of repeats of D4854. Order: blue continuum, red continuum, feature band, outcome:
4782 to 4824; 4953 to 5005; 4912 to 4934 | 0.05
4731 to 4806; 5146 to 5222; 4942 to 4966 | -0.08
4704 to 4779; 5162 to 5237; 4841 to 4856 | 0.14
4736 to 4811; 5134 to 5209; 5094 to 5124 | -0.07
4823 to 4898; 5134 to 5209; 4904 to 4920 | -0.10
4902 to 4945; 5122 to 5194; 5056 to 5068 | -0.06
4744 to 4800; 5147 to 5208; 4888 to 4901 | 0.08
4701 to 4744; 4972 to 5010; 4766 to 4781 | -0.06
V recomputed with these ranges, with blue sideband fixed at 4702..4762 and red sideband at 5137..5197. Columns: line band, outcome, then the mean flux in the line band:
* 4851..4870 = 3.6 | 1.01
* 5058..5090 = -2.0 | 1.26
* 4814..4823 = -0.6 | 1.34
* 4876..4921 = 1.4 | 1.2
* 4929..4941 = -0.2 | 1.24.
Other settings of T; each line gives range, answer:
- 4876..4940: 1.31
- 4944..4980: 1.416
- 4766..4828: 1.46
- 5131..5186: 1.274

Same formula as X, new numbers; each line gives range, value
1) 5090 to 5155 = 1.21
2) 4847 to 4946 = 1.17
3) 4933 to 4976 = 1.3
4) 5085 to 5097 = 1.22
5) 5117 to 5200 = 1.16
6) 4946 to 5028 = 1.26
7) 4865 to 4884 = 1.1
